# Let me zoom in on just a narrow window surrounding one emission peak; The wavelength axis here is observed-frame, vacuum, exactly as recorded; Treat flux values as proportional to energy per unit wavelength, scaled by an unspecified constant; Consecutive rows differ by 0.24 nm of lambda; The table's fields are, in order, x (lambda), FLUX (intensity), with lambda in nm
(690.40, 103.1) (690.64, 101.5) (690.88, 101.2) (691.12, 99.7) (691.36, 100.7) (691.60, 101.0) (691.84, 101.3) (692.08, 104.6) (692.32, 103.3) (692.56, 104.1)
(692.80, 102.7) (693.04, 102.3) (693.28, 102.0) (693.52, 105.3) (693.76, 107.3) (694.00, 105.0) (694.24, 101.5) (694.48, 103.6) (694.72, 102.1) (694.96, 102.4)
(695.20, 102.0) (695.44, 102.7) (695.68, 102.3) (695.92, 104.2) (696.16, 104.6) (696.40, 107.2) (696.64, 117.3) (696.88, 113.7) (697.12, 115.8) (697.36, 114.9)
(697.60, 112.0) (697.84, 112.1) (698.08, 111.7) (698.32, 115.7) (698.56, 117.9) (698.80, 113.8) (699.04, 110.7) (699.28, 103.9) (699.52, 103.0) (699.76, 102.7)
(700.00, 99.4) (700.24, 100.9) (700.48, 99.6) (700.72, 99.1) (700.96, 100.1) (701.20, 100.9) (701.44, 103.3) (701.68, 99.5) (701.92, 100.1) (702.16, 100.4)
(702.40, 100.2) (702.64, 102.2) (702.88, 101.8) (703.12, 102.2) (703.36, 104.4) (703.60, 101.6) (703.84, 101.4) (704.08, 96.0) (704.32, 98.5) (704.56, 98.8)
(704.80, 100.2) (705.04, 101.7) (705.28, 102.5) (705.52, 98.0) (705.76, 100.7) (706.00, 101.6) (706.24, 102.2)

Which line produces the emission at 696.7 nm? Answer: [S II] 6716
